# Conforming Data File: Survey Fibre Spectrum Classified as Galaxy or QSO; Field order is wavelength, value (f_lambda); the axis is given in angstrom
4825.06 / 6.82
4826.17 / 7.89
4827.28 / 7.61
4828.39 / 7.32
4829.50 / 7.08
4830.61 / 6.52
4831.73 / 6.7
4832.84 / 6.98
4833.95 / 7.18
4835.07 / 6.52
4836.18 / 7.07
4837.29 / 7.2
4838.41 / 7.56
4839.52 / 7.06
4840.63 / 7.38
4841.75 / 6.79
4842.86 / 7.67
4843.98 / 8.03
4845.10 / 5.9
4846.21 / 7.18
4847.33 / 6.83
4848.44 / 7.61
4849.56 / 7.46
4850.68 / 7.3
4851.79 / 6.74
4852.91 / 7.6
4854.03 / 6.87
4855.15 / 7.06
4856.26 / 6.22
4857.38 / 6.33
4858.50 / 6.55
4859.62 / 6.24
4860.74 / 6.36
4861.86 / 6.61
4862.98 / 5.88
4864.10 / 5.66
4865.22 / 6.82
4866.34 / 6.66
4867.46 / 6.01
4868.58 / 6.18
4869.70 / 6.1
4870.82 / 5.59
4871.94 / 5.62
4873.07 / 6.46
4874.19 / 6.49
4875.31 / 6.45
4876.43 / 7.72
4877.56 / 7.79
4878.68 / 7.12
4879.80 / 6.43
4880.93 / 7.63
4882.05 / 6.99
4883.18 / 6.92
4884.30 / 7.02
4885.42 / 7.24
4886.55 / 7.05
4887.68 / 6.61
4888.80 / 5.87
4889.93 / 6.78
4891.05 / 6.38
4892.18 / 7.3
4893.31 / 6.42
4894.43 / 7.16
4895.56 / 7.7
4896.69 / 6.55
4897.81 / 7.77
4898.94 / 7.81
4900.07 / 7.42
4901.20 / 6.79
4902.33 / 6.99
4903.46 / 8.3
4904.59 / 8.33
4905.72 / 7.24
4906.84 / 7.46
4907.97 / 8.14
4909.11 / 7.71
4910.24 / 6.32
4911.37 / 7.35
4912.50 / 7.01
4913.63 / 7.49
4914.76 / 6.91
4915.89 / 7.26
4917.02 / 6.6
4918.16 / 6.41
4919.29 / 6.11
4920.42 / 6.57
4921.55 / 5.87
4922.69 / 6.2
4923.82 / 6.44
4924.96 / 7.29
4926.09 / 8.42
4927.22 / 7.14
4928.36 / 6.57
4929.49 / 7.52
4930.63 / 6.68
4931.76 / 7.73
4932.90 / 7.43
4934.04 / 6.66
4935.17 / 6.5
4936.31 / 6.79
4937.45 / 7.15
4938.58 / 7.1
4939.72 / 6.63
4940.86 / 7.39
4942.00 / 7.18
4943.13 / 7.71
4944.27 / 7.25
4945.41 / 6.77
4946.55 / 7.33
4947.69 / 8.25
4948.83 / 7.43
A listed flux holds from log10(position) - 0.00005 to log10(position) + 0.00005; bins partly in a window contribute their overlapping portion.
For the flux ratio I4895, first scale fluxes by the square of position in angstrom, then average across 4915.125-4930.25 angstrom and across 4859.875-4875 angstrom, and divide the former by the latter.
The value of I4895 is 1.12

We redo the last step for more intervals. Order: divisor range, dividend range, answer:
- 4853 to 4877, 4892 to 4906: 1.17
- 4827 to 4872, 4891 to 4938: 1.07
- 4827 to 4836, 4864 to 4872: 0.89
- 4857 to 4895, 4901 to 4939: 1.09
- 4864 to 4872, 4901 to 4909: 1.26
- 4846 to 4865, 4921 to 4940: 1.07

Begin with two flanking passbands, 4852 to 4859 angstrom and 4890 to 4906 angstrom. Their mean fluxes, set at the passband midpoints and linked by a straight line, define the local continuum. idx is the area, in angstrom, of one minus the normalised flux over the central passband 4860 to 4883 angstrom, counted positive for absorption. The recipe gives 1.43 angstrom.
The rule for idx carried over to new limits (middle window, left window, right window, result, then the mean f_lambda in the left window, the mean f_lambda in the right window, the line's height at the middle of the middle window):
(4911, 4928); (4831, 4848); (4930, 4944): 0.5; 7.07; 7.08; 7.08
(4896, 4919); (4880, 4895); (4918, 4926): -2.1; 6.86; 6.54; 6.67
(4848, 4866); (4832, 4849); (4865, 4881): 0.4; 7.13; 6.57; 6.84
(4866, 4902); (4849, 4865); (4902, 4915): 1.3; 6.64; 7.46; 7.07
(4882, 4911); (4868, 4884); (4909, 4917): -1.1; 6.68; 7.09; 6.91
